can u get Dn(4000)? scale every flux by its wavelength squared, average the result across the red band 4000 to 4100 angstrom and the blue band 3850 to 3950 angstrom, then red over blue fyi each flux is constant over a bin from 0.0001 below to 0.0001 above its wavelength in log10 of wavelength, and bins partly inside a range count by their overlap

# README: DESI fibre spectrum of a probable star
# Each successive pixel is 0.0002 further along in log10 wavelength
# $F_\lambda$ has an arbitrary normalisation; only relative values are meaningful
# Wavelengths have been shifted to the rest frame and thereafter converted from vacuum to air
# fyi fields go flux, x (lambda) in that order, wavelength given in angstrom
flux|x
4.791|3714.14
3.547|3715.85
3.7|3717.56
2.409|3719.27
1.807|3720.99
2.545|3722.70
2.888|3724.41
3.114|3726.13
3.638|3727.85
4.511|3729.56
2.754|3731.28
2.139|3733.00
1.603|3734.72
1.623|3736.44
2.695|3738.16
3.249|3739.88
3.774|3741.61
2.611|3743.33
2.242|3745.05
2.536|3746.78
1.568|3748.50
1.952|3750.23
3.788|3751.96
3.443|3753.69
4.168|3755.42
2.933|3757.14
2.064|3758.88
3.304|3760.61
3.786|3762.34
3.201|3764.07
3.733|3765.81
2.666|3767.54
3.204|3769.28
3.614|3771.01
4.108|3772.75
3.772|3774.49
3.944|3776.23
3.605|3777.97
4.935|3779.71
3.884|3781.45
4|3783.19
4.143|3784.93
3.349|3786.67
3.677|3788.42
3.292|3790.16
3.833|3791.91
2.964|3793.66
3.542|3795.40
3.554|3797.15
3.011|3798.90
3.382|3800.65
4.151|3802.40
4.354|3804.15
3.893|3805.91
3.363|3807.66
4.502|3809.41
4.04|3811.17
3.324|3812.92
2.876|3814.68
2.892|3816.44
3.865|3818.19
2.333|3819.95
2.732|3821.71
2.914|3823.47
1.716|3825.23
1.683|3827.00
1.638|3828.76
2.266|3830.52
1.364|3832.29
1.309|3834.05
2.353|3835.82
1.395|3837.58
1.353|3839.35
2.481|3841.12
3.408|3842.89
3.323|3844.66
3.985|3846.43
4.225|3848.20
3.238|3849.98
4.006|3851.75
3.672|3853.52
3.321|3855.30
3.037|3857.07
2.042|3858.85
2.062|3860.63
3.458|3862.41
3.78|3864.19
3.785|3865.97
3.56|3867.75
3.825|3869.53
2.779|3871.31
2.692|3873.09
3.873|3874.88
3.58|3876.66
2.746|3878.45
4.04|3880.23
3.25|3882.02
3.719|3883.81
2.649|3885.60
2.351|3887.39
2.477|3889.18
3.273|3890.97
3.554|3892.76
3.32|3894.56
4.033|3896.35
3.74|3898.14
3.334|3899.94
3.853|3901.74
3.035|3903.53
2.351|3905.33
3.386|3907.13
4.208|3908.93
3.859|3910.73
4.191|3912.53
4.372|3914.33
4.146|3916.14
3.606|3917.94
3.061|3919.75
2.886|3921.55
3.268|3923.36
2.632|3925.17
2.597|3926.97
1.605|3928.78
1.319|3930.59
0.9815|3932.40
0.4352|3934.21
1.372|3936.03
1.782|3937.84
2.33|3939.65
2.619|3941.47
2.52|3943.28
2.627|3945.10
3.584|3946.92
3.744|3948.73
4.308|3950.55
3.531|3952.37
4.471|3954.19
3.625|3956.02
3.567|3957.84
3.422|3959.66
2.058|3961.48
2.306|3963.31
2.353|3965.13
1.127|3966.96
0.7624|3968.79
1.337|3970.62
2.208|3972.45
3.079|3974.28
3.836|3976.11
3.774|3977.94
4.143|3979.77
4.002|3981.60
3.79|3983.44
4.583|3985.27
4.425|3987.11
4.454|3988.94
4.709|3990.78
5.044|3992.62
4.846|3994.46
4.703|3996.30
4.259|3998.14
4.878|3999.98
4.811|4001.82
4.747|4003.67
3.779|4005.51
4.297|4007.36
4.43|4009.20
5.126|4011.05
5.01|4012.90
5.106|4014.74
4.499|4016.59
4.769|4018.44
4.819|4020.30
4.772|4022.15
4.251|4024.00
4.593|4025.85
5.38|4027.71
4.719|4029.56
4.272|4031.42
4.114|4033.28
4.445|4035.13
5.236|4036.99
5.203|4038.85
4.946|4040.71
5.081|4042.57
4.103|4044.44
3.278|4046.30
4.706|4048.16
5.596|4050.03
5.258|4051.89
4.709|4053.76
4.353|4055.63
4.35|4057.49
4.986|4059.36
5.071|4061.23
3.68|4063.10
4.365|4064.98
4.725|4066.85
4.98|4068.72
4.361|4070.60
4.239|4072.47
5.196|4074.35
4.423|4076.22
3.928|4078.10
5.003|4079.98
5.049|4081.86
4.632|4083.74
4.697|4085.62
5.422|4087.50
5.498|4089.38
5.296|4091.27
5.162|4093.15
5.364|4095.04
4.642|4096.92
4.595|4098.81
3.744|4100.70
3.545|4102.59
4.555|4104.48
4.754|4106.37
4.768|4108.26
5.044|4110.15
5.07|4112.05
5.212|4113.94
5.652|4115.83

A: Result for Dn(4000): 1.66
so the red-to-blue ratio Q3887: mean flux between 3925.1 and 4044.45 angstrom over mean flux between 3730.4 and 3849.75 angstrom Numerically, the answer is 1.2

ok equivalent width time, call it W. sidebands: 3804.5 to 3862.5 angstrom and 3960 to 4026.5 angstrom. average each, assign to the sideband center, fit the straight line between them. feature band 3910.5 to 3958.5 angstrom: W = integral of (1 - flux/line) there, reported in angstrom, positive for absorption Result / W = 8.5 angstrom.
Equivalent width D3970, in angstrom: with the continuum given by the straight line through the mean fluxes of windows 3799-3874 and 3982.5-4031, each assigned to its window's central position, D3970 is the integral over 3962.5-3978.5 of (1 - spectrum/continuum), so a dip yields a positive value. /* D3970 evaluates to 7.5 angstrom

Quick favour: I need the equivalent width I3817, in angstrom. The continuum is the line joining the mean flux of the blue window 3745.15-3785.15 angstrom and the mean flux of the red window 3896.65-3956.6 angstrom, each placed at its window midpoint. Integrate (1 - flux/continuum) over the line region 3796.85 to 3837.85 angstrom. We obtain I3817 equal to 4.8 angstrom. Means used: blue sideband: 3.37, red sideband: 3.02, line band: 2.88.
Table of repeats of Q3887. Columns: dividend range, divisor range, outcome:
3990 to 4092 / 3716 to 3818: 1.43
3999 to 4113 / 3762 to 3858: 1.45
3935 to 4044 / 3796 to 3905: 1.25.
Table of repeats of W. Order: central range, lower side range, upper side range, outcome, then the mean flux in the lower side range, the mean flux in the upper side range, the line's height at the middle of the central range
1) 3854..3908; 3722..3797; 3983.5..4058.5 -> 9.11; 3.23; 4.66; 3.89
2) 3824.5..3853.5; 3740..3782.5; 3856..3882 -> 6.46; 3.29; 3.23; 3.25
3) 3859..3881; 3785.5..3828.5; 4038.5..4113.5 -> 1.93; 3.28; 4.71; 3.62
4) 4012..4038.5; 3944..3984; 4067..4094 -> -4.82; 3.07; 4.85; 4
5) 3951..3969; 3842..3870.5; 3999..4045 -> 5.85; 3.42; 4.7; 4.22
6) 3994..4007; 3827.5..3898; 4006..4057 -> -0.50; 3.01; 4.7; 4.39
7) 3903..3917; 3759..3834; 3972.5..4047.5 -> 0.80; 3.31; 4.48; 3.93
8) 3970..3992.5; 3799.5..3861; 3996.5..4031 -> 3.11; 2.93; 4.68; 4.37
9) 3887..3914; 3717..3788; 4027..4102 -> 3.16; 3.15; 4.71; 3.89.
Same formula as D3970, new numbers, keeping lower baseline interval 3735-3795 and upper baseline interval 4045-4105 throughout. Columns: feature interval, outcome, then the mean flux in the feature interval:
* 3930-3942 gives 7.5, 1.52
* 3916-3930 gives 3.9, 2.87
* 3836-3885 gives 6.8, 3.19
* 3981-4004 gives -1.4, 4.56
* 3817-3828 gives 3.1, 2.54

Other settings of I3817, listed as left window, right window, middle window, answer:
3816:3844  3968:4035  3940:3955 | 1.0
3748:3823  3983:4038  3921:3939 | 10.0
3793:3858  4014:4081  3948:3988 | 8.5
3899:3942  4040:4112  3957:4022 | -3.4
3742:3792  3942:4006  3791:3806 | -1.0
